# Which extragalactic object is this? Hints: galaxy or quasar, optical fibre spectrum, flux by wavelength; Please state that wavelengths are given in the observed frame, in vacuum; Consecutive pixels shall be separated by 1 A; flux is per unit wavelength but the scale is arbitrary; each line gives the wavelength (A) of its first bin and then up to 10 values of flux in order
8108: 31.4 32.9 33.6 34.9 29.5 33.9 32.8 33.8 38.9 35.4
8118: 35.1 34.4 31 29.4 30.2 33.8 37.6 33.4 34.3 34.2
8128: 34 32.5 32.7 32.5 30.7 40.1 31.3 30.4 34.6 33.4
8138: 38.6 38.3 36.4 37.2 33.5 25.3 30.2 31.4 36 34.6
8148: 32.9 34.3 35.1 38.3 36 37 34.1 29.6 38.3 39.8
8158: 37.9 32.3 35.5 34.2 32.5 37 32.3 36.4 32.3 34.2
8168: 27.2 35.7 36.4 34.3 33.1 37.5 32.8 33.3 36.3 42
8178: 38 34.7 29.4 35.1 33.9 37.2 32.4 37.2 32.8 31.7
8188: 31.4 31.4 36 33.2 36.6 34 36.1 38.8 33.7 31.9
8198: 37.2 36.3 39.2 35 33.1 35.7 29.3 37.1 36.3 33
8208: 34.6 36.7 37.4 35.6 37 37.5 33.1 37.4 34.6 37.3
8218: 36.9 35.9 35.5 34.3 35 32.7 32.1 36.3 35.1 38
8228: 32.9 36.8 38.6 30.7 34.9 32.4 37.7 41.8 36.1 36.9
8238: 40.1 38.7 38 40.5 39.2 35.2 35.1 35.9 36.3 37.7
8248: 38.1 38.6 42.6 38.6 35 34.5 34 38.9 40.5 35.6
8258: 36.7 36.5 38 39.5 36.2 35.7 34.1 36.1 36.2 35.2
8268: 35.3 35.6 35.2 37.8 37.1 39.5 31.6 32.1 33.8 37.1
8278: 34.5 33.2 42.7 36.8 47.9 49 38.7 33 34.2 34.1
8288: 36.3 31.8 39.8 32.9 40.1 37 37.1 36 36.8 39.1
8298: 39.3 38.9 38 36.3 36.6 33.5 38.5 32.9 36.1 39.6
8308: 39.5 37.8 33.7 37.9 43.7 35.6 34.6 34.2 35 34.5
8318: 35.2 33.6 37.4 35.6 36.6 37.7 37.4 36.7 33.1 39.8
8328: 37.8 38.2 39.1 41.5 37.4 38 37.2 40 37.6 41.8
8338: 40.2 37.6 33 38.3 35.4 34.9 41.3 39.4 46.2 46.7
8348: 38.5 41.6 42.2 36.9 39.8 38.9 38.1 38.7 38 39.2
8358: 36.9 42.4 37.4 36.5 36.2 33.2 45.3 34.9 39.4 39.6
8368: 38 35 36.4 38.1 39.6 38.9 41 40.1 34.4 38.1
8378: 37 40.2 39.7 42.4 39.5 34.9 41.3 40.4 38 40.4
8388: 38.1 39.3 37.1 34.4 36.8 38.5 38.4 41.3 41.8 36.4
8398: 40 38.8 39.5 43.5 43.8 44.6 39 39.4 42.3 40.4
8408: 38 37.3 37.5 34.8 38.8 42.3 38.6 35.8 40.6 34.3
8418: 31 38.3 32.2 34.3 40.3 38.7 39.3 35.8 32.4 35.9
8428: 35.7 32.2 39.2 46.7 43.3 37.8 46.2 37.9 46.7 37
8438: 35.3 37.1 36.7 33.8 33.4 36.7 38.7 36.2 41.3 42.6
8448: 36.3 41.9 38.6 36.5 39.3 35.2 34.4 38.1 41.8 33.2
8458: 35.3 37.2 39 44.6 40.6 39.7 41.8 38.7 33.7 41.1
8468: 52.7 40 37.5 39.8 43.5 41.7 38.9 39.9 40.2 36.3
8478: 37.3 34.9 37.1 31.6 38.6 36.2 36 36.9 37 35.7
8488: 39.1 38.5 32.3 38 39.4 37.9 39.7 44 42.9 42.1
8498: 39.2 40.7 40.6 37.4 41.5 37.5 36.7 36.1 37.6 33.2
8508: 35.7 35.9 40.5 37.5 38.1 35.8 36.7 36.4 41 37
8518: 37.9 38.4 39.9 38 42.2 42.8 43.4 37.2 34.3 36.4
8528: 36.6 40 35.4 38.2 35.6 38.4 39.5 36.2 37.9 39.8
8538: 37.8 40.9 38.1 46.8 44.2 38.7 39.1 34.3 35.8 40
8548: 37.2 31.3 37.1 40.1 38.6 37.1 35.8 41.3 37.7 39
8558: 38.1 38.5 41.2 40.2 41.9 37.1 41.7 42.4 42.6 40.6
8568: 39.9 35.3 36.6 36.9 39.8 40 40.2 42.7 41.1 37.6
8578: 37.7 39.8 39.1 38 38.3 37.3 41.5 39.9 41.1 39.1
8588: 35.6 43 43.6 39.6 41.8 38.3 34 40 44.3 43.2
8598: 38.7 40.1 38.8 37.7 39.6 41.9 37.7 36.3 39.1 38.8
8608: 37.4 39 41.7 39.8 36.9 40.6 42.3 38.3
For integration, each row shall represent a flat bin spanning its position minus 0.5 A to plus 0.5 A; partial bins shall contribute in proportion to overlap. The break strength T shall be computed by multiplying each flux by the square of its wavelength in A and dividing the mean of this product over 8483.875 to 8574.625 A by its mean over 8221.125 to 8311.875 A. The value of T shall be 1.1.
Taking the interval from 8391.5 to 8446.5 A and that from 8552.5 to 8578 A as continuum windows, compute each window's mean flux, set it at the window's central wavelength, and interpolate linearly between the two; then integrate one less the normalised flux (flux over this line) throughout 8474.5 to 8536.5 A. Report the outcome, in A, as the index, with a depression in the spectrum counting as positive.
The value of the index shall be 1.6 A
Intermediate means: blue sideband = 38.4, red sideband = 39.4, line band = 38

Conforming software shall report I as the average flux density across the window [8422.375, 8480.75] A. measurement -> 38.7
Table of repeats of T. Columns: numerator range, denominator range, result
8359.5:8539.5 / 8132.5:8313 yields 1.13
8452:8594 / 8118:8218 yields 1.22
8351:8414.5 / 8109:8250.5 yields 1.17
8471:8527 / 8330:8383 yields 1.02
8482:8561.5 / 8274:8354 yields 1.07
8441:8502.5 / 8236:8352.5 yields 1.08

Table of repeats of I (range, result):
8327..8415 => 38.9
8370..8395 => 38.6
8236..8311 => 37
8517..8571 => 38.7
